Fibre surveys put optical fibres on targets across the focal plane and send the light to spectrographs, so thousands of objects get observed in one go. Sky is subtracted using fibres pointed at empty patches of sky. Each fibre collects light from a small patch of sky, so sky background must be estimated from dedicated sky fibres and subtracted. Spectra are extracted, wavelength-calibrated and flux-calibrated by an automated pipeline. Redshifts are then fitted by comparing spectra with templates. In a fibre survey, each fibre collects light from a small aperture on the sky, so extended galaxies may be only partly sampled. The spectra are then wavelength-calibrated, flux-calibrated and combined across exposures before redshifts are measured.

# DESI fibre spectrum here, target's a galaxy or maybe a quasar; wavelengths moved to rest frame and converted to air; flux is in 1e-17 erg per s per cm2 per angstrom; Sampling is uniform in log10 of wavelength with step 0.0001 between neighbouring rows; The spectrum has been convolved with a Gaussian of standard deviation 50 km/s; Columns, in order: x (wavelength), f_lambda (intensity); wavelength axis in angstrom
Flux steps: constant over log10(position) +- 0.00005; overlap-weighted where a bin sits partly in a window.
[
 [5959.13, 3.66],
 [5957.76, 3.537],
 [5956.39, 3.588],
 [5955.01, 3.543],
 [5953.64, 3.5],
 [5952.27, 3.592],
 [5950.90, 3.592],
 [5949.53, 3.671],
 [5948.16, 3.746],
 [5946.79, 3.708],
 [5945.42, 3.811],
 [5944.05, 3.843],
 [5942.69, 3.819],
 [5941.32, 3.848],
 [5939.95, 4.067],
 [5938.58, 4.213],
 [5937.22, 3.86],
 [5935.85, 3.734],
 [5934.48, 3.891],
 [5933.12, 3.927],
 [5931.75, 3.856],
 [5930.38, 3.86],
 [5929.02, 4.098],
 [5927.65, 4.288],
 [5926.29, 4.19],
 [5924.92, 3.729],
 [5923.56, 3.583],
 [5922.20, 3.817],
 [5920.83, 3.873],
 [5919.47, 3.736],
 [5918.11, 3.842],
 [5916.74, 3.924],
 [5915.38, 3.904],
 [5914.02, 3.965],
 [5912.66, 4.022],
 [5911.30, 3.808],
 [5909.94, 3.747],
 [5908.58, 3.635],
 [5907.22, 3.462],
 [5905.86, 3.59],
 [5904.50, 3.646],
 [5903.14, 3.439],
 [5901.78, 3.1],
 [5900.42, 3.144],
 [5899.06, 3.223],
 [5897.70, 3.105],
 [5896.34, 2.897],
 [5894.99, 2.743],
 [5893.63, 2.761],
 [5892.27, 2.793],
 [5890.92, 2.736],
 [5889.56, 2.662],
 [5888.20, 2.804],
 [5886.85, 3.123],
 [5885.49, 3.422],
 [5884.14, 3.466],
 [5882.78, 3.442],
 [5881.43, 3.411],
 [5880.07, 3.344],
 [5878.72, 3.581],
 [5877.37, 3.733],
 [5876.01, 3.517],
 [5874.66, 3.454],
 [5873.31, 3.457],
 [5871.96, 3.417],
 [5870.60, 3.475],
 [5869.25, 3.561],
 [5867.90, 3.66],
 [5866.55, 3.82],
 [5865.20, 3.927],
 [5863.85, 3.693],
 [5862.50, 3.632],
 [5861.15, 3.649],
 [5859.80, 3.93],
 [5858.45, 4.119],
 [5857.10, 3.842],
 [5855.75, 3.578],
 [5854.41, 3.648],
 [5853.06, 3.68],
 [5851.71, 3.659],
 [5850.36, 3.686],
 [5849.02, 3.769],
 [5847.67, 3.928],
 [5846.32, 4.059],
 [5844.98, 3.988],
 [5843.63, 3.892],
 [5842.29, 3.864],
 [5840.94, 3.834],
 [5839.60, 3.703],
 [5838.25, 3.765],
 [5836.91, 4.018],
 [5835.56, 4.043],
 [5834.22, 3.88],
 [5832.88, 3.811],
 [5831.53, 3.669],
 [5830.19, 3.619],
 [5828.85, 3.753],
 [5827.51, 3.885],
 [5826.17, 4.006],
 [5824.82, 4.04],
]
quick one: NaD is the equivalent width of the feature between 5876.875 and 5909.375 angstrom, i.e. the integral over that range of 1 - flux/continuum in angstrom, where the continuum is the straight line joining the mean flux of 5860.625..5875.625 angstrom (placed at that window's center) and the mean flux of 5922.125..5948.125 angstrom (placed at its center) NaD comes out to 4.4 angstrom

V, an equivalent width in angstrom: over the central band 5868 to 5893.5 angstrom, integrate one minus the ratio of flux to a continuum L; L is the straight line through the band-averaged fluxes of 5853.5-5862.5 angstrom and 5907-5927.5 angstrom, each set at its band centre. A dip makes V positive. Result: 3.4 angstrom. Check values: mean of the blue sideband 3.78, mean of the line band 3.3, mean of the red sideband 3.84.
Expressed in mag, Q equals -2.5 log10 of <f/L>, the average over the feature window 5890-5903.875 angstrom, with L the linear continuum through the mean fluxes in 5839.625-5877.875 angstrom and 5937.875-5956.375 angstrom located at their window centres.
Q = 0.24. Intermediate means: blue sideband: 3.73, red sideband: 3.76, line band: 2.99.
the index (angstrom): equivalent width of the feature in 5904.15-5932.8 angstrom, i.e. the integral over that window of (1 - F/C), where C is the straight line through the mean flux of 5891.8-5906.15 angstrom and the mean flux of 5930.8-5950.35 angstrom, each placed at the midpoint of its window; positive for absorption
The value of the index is -3.1 angstrom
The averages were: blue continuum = 3.12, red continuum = 3.85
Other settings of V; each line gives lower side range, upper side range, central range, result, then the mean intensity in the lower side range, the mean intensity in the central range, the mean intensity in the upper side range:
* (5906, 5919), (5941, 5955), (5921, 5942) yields -1.0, 3.8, 3.93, 3.7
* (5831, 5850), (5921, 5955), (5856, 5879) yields 1.1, 3.87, 3.67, 3.84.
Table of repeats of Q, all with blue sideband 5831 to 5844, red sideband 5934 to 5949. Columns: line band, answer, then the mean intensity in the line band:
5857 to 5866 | 0.01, 3.83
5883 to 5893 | 0.27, 3.02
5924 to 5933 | -0.03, 3.99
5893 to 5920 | 0.11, 3.49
